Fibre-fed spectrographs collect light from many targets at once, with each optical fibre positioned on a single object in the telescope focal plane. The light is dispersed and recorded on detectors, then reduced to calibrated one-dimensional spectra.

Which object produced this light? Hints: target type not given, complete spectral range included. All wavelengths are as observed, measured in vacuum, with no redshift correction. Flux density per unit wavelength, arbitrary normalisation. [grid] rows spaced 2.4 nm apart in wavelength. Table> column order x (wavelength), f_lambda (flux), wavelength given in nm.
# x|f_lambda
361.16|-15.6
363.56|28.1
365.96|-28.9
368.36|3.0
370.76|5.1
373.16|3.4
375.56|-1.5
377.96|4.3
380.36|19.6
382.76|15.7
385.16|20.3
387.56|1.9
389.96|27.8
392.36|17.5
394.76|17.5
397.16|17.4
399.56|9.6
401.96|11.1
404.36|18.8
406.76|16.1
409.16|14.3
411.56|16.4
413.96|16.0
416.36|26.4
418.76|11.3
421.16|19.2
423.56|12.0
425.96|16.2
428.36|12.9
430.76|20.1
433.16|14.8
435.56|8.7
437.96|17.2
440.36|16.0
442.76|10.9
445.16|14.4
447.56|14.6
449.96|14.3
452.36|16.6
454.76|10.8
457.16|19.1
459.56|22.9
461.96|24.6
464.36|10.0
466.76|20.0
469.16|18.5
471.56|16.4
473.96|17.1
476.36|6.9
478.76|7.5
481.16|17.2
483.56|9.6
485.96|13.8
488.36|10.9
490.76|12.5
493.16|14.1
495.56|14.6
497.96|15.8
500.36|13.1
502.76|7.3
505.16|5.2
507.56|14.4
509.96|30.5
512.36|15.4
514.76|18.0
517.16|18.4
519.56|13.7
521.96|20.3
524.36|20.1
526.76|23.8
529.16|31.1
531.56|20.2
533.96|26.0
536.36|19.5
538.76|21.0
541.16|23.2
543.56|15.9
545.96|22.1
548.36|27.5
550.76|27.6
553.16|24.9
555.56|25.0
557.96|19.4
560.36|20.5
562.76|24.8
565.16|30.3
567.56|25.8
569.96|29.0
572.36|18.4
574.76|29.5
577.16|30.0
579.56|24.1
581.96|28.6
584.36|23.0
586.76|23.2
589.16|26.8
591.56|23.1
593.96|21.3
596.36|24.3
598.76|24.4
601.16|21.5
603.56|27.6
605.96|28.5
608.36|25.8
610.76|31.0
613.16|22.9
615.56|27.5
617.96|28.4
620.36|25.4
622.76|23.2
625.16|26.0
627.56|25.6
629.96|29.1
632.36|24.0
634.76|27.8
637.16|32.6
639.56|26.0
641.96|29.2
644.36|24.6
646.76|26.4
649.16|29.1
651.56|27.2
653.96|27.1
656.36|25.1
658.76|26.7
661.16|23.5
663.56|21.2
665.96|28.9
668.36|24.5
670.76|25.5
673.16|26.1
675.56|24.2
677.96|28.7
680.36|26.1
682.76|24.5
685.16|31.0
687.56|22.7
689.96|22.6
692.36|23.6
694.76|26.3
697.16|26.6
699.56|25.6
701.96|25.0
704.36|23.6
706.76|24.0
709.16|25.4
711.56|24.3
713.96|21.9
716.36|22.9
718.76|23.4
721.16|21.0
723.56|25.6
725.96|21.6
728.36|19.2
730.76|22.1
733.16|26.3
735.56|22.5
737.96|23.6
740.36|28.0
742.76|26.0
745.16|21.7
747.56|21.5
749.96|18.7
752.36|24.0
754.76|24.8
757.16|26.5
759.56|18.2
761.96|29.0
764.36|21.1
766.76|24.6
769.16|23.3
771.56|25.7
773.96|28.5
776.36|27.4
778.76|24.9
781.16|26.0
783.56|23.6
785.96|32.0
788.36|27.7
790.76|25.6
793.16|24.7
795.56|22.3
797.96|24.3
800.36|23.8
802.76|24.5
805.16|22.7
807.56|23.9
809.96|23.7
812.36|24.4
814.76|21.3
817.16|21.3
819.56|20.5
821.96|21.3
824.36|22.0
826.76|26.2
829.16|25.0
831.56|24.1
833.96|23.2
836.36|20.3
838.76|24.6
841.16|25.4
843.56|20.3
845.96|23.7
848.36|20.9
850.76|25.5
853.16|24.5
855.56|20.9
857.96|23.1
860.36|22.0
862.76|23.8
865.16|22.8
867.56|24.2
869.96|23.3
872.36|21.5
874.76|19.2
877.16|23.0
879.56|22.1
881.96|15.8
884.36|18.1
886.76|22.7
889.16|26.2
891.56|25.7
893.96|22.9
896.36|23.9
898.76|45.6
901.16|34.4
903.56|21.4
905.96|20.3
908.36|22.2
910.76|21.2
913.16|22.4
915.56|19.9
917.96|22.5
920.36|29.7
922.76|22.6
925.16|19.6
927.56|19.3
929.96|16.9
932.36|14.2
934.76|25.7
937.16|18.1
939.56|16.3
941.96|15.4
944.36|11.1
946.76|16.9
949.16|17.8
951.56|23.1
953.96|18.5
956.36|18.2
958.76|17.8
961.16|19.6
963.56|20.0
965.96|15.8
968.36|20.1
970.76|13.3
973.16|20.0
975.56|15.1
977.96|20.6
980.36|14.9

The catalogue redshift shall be 0.37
